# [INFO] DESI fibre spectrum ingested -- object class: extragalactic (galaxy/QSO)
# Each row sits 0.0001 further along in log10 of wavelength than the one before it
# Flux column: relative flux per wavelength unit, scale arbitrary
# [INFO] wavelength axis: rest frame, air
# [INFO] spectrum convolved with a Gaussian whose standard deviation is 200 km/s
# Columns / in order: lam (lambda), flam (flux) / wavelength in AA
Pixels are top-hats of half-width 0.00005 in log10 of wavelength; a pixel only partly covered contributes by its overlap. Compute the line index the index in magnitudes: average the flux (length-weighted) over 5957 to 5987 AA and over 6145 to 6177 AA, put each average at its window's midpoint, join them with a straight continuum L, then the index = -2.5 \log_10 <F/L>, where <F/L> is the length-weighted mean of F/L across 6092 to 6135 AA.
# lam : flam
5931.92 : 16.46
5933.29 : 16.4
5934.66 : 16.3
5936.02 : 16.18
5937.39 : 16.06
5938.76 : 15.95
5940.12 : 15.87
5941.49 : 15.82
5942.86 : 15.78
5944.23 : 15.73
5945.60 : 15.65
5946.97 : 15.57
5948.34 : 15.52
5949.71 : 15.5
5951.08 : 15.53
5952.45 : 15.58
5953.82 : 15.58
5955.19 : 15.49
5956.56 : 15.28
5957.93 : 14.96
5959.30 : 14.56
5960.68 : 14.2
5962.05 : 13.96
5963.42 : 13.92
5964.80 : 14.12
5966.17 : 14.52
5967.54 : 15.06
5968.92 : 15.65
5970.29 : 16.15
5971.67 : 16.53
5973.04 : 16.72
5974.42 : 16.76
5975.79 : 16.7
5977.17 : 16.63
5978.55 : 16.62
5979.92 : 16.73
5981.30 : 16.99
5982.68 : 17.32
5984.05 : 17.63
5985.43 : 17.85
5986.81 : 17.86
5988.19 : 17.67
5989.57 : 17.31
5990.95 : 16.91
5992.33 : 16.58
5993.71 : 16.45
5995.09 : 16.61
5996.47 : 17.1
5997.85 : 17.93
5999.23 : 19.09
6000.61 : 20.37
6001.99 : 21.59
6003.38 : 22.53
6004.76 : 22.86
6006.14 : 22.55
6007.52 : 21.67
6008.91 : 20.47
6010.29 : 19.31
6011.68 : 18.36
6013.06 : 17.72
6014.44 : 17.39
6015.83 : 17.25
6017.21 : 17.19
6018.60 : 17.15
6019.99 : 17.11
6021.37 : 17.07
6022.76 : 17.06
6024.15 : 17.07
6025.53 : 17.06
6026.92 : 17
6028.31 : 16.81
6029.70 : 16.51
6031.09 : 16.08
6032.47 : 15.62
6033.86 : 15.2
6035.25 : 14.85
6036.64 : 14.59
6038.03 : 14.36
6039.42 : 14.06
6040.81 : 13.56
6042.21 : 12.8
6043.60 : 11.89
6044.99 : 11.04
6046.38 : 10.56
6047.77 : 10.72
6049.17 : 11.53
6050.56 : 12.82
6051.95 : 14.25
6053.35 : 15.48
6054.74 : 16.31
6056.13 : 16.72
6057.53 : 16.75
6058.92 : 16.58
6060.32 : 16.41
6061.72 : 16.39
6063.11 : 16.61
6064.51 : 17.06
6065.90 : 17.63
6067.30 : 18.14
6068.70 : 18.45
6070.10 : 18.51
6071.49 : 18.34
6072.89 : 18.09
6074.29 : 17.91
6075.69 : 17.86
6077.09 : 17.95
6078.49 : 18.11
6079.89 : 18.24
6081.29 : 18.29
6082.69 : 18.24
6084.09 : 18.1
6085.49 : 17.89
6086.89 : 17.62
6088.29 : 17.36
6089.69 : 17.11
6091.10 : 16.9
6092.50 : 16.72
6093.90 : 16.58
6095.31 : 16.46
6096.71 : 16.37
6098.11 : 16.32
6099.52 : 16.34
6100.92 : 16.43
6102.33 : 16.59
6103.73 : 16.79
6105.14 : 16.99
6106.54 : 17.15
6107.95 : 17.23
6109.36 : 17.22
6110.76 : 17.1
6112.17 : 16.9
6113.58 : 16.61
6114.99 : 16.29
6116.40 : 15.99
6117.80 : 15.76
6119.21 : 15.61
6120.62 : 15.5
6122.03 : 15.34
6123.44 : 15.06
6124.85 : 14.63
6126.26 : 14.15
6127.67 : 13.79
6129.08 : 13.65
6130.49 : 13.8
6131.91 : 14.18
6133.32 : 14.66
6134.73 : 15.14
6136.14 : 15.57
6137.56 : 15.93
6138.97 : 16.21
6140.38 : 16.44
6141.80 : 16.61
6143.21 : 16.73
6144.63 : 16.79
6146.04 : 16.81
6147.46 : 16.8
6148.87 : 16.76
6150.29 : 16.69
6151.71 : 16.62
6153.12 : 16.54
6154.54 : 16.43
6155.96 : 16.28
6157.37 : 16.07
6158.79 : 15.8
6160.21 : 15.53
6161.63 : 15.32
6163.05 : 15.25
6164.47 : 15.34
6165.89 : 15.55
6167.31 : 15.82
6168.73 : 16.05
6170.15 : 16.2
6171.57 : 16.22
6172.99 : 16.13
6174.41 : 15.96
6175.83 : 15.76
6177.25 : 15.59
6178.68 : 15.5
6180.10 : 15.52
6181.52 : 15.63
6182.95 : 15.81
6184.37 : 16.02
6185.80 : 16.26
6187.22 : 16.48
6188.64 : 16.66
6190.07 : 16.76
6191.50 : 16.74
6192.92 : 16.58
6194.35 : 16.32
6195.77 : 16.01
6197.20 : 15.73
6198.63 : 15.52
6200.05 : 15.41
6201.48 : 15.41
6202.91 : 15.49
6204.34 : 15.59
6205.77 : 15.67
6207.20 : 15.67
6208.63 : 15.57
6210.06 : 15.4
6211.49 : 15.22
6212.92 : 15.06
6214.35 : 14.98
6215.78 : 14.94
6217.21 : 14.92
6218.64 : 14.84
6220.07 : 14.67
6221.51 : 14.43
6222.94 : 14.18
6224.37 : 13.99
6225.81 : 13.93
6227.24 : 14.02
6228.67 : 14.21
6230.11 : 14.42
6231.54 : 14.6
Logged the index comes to 0.01 mag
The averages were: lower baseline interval 15.9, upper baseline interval 16.1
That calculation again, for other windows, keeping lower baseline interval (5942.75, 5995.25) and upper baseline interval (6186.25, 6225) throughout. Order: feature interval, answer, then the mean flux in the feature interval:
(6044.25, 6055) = 0.239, 12.7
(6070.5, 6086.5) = -0.149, 18.1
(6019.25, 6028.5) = -0.076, 17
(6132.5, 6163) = -0.036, 16.2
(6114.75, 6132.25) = 0.056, 14.9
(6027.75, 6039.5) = 0.032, 15.4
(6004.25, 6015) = -0.250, 20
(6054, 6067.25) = -0.065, 16.8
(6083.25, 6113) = -0.082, 17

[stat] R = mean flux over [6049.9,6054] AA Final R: 14.2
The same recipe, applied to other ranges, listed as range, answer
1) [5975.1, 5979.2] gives 16.6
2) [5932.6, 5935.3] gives 16.3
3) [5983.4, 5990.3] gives 17.6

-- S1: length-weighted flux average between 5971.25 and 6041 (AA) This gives 17.5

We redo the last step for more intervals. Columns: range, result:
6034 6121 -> 16.2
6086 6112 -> 16.9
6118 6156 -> 15.6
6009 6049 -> 15.6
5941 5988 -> 15.9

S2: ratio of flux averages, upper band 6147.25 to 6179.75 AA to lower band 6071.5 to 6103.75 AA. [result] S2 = 0.92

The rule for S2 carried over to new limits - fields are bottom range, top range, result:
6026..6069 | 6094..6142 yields 1.05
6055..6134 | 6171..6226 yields 0.93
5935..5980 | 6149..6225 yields 1.01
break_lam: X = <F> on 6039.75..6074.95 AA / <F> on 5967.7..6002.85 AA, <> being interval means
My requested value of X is 0.89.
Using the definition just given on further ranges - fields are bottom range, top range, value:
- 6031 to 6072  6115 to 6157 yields 1.04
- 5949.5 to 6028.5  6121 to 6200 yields 0.92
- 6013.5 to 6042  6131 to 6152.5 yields 1.00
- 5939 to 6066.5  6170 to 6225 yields 0.96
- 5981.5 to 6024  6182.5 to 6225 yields 0.84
